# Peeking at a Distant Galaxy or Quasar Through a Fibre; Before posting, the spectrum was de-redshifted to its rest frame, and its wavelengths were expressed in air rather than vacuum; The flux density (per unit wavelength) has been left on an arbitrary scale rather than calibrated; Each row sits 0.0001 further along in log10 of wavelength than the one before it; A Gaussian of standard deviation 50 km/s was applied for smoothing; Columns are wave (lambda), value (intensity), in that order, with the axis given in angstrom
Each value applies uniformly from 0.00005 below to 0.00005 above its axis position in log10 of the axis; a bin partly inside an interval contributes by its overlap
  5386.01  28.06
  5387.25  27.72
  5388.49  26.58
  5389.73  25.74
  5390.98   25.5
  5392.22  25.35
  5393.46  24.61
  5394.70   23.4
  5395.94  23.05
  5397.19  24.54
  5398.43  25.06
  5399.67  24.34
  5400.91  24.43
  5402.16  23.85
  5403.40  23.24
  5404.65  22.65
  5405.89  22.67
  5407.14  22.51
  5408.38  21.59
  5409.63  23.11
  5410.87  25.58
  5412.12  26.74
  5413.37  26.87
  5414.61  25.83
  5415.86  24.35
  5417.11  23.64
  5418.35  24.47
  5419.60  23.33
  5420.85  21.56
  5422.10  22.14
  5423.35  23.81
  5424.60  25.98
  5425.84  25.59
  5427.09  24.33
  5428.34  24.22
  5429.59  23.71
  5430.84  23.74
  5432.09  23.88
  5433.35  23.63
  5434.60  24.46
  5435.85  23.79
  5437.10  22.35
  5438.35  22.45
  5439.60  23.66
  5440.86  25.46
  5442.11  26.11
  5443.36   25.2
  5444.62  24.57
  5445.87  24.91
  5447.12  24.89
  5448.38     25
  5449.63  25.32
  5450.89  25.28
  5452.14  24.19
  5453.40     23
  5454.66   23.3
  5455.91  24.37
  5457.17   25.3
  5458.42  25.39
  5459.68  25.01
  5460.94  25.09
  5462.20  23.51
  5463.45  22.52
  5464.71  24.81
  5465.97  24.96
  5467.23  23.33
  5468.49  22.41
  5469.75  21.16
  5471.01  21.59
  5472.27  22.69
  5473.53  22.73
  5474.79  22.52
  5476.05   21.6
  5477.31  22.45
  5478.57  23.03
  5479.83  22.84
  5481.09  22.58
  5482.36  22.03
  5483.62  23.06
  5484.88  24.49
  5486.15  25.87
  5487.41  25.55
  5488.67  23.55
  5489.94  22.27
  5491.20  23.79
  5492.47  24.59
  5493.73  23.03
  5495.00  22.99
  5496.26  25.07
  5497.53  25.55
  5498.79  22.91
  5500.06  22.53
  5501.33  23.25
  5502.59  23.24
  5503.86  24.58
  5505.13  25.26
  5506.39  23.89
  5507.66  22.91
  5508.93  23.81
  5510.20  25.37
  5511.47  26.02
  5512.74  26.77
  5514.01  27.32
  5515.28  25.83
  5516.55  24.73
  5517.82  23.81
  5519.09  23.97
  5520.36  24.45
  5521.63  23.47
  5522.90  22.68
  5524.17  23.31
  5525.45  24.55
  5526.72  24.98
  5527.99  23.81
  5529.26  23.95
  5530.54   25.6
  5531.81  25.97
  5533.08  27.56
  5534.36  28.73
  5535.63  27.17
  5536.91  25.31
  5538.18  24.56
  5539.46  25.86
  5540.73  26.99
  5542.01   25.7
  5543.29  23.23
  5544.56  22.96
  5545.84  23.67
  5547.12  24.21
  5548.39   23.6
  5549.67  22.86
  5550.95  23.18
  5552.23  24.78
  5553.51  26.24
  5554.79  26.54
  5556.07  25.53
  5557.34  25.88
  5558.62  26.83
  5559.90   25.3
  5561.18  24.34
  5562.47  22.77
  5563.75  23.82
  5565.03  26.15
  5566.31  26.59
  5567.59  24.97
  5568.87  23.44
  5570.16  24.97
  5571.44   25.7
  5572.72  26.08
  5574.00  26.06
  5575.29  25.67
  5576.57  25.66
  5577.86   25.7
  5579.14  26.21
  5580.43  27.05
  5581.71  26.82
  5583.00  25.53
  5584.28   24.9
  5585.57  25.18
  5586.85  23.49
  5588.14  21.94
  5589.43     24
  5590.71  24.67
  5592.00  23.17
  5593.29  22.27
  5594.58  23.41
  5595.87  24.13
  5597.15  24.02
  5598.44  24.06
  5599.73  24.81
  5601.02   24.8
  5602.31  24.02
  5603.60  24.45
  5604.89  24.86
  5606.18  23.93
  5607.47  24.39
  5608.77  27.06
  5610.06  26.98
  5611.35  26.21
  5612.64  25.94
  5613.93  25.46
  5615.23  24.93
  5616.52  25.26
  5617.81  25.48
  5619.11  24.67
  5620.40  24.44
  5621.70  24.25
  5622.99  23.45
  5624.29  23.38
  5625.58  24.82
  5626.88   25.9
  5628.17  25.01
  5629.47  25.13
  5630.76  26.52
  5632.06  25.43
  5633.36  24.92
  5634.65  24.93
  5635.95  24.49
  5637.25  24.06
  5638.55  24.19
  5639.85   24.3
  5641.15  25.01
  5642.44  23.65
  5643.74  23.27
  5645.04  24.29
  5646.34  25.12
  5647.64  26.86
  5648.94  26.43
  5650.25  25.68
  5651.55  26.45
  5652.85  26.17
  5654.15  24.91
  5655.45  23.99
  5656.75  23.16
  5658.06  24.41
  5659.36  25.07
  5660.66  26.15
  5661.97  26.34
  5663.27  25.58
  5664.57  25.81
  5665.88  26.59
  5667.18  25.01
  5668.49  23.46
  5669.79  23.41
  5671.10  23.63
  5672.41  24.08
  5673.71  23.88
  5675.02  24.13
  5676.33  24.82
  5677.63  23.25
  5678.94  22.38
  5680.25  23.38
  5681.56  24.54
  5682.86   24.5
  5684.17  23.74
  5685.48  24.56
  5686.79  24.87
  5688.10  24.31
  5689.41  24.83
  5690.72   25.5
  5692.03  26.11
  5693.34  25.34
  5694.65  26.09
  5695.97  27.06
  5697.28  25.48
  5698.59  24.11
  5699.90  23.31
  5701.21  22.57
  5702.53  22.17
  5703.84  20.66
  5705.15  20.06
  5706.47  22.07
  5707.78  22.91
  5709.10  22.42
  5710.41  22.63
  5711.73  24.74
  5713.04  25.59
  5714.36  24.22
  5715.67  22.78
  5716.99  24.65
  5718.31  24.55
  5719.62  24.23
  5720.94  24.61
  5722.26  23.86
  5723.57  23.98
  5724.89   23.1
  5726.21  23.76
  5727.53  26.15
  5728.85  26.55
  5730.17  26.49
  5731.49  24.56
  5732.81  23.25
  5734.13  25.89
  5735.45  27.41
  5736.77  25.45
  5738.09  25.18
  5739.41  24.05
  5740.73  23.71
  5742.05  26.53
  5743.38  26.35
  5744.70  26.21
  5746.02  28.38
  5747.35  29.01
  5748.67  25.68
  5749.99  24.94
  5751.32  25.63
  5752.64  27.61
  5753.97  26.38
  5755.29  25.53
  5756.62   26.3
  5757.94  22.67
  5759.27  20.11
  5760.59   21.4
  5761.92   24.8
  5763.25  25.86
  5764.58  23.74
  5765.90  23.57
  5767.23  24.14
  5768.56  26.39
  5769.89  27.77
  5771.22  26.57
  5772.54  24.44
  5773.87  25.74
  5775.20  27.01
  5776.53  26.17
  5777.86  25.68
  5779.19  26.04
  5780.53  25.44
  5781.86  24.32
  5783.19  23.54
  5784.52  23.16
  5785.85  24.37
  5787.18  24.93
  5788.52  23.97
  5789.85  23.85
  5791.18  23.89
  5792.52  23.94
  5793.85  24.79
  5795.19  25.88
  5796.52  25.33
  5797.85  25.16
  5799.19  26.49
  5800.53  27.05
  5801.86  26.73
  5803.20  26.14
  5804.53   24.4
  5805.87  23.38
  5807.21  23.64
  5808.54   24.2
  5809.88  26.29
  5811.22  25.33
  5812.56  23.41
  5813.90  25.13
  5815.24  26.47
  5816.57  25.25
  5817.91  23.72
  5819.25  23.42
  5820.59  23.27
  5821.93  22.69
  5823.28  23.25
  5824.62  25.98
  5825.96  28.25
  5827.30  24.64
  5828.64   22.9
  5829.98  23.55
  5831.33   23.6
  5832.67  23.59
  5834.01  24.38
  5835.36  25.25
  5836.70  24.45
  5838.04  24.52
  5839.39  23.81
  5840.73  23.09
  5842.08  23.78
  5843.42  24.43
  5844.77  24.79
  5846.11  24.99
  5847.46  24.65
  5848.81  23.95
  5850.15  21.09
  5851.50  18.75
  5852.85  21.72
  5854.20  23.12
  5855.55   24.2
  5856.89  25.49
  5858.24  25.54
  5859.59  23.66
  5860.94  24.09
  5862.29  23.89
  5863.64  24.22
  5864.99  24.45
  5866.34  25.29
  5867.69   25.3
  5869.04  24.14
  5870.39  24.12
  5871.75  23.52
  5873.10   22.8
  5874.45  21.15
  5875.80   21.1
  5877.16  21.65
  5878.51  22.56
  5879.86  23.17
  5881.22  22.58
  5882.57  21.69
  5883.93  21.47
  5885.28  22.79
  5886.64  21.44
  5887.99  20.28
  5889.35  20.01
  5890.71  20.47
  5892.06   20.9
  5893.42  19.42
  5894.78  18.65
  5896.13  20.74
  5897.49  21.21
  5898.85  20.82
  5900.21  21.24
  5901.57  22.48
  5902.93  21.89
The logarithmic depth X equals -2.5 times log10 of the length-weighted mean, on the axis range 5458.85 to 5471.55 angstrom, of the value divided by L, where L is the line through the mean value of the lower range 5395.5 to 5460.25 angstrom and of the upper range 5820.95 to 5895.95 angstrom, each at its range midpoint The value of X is 0.03 mag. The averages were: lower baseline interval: 24.2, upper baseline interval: 23.2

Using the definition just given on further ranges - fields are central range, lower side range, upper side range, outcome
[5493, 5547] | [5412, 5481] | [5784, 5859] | -0.03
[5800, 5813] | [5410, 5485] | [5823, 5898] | -0.08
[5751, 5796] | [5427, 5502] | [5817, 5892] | -0.06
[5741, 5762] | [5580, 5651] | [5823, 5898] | -0.07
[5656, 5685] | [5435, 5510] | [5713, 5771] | 0.01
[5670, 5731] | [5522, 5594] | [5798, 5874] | 0.02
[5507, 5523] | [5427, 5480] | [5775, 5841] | -0.03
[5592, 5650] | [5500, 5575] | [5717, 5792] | 0.01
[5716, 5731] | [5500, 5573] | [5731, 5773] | 0.03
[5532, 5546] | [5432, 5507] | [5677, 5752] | -0.07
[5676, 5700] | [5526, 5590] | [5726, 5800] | 0.02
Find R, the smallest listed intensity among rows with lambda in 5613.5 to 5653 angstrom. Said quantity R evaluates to 23.27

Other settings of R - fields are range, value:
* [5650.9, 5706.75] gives 20.06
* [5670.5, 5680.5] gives 22.38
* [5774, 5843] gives 22.69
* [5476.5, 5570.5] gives 22.03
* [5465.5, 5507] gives 21.16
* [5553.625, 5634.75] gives 21.94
